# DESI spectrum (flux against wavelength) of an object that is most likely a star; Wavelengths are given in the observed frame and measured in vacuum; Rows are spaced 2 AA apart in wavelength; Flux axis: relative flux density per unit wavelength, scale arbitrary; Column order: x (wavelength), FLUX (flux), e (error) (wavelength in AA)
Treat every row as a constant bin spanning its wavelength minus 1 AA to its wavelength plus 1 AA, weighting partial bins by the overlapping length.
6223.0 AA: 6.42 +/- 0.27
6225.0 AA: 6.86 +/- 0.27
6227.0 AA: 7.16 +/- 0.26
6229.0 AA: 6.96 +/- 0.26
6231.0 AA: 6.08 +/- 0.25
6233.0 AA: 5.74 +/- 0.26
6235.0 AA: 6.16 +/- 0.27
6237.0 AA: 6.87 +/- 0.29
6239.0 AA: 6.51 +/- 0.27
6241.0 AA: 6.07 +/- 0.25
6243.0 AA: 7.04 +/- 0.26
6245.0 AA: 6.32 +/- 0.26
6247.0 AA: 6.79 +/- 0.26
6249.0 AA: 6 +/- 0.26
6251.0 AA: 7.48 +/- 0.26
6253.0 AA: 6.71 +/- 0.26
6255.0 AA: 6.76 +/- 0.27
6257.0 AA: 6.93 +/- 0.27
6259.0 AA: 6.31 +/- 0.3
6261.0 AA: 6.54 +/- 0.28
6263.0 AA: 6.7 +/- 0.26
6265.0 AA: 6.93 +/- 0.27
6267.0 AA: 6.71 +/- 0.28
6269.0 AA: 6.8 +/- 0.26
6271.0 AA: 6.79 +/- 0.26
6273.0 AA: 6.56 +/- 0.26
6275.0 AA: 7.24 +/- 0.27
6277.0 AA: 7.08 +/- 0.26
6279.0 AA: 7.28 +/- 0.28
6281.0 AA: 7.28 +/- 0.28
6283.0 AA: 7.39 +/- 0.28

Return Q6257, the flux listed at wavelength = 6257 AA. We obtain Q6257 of 6.93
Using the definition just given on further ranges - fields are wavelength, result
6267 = 6.71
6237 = 6.87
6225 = 6.86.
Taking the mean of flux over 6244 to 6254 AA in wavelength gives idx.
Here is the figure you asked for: 6.66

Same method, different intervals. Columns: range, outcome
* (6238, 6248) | 6.55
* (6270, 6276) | 6.86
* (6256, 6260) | 6.62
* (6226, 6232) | 6.73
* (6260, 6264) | 6.62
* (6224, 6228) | 7.01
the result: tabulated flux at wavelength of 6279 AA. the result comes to 7.28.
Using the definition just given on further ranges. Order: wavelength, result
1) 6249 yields 6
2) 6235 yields 6.16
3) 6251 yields 7.48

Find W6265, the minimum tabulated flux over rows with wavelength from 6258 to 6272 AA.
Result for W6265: 6.31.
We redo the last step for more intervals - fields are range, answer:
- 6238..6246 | 6.07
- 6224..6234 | 5.74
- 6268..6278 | 6.56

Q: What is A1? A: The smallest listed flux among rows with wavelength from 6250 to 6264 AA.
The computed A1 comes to 6.31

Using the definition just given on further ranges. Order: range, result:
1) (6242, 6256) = 6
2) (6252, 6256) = 6.71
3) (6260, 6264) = 6.54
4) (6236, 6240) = 6.51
